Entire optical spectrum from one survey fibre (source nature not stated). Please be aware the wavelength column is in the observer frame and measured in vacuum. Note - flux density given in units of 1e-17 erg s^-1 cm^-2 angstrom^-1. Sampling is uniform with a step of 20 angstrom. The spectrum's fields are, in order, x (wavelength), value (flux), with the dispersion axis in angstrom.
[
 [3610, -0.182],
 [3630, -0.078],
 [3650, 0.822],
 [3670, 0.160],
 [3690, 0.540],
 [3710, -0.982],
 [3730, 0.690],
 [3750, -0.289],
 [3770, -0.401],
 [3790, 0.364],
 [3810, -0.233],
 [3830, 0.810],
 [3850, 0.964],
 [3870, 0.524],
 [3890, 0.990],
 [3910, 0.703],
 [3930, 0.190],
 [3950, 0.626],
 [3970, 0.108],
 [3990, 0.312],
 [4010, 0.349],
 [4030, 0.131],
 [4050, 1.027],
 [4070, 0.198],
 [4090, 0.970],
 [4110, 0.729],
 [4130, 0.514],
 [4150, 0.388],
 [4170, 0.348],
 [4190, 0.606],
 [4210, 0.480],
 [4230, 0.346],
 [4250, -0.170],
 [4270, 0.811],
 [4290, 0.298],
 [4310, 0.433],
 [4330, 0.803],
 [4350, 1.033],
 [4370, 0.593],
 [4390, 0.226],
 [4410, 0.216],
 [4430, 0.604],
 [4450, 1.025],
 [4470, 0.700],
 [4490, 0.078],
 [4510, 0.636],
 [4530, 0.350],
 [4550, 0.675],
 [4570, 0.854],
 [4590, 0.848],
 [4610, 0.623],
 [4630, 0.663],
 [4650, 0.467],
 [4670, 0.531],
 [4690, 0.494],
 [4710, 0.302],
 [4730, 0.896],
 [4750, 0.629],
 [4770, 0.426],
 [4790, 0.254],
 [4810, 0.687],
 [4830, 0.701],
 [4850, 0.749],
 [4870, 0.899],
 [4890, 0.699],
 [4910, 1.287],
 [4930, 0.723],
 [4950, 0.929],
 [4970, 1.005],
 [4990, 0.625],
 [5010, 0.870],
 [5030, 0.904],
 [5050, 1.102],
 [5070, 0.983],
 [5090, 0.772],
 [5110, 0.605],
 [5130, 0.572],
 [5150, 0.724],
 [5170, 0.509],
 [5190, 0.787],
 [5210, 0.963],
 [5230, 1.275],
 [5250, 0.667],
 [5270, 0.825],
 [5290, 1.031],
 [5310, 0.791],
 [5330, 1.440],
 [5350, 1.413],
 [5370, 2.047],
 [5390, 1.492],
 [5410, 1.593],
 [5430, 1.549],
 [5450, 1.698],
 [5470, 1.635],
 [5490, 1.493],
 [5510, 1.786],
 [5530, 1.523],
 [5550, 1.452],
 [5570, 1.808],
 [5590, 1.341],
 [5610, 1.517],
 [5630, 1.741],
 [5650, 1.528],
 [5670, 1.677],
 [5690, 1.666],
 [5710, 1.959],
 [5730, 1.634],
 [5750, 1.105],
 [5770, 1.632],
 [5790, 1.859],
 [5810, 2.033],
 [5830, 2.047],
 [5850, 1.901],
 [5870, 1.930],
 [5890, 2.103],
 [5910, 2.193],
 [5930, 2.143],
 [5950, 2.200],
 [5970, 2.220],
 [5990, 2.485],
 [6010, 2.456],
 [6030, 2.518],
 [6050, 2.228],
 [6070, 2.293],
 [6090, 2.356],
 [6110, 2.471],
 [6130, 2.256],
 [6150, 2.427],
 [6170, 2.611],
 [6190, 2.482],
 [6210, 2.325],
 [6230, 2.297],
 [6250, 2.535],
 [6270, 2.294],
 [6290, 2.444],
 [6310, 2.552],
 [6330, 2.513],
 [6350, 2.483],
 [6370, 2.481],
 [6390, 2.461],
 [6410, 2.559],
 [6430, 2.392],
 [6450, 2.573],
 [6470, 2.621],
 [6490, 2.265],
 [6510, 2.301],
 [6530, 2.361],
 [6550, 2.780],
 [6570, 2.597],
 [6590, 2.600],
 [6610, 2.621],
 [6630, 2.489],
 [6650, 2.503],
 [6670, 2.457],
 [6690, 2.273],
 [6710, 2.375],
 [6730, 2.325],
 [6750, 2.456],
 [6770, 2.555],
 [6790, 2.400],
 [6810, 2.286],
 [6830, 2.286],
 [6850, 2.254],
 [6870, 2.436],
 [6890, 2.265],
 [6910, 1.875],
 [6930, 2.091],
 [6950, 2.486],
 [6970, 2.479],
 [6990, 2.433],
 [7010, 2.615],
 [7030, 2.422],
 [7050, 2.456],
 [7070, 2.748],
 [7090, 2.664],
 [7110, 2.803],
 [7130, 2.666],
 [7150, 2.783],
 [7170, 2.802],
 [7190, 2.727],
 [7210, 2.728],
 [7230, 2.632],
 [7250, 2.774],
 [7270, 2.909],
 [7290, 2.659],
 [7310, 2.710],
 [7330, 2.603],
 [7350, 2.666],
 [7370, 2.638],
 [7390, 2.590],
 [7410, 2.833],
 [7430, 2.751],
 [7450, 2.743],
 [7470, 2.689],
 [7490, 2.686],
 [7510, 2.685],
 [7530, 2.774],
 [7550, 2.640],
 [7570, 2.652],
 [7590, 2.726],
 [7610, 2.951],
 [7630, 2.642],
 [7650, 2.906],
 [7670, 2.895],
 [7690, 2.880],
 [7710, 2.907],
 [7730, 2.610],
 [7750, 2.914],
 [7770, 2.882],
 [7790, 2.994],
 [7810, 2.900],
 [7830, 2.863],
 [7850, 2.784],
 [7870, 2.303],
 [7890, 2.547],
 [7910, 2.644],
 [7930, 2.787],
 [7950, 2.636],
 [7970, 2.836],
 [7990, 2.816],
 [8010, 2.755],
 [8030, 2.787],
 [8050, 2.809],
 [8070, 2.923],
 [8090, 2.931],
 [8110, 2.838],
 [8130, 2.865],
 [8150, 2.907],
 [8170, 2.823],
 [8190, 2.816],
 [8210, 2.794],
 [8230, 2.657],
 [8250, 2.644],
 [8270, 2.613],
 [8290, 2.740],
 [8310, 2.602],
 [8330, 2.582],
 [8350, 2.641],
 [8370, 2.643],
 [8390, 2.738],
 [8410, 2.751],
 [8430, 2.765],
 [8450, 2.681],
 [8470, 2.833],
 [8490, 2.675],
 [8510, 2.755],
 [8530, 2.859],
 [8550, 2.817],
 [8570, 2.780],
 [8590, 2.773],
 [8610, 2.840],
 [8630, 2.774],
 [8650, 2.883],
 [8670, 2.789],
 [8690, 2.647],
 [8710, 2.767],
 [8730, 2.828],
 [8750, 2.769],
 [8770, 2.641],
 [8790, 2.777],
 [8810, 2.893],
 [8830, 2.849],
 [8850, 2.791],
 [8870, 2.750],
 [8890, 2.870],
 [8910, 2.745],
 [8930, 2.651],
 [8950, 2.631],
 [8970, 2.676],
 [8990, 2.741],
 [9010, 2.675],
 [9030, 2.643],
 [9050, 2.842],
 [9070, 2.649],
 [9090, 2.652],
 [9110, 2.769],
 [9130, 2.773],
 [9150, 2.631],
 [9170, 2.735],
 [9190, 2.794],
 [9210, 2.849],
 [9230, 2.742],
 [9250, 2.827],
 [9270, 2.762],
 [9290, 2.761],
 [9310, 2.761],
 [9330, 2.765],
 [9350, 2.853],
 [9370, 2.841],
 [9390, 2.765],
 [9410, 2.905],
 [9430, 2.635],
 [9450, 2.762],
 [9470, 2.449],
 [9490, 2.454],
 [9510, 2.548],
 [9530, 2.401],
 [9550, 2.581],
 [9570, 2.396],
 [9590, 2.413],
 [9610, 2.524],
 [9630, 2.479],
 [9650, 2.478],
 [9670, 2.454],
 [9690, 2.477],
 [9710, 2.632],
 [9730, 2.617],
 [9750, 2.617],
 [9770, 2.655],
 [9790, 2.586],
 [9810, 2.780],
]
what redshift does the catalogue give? 0.336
